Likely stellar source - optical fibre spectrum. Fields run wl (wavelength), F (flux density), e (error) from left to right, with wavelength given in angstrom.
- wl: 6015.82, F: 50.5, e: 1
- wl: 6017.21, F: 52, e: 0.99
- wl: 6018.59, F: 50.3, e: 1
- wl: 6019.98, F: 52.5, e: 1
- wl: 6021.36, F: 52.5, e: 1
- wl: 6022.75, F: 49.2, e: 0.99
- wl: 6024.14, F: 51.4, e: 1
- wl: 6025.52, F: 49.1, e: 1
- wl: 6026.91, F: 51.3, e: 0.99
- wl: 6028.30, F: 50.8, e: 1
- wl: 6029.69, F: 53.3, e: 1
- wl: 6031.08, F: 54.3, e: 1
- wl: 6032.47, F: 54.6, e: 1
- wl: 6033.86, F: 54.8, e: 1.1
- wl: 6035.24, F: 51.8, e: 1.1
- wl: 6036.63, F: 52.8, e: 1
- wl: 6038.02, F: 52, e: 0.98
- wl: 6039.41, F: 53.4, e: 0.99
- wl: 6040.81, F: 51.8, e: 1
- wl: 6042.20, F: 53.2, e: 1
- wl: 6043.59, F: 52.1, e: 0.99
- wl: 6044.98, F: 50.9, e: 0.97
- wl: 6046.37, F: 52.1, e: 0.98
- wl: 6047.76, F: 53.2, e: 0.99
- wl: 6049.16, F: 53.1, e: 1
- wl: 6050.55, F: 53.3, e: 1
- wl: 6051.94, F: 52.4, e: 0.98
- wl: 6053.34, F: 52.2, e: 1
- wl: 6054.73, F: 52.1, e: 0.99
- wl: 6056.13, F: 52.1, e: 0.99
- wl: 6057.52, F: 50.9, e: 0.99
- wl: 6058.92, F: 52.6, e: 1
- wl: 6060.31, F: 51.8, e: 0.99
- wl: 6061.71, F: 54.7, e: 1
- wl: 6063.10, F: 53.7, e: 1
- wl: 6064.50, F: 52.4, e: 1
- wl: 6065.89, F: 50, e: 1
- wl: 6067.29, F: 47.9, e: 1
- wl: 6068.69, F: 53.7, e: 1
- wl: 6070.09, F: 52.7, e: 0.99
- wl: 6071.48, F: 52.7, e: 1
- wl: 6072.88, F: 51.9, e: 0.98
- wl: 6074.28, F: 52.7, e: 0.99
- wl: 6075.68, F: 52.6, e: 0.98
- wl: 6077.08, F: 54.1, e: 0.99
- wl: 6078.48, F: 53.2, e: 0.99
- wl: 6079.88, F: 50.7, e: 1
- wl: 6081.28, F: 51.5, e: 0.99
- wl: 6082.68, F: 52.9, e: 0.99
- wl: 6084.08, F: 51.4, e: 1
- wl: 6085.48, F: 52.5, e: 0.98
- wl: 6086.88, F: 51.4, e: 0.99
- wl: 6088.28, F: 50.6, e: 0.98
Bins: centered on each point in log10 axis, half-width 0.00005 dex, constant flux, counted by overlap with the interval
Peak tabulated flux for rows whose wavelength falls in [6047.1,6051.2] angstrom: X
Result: 53.3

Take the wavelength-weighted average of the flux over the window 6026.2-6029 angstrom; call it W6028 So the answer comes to 50.9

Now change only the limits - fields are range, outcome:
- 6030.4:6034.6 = 54.6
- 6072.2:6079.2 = 52.9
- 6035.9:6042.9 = 52.6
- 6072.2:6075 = 52.3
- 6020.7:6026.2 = 50.5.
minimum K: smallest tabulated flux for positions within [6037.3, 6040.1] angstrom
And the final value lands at 52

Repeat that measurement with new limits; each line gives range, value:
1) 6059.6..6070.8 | 47.9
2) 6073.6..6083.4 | 50.7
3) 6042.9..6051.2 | 50.9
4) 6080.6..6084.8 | 51.4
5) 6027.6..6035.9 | 50.8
